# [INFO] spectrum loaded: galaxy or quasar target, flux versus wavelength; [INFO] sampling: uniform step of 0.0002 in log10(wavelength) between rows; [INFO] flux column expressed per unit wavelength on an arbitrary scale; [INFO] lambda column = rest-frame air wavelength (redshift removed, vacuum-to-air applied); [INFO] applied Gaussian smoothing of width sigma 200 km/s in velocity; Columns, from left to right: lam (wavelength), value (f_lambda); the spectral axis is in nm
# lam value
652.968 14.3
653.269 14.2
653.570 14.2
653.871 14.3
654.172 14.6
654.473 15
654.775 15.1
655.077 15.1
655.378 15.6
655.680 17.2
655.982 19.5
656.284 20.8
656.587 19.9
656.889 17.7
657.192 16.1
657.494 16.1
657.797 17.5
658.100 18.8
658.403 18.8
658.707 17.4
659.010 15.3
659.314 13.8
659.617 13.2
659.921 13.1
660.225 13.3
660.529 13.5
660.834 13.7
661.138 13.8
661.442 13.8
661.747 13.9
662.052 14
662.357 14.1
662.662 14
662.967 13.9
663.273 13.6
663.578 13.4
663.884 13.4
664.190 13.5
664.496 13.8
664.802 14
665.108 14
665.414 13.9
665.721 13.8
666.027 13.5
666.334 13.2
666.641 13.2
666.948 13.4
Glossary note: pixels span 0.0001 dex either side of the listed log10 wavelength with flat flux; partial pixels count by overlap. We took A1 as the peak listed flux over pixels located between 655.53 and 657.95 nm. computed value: 20.8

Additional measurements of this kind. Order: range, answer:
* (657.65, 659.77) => 18.8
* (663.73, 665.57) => 14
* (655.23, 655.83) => 17.2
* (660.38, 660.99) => 13.7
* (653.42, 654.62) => 15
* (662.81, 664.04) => 13.9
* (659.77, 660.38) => 13.3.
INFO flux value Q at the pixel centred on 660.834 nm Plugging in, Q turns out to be 13.7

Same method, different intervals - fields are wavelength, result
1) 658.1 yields 18.8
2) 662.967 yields 13.9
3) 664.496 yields 13.8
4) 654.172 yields 14.6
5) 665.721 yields 13.8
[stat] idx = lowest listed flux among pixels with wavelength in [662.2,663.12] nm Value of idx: 13.9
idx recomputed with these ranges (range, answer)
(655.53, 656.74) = 17.2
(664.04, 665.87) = 13.5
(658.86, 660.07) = 13.1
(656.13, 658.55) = 16.1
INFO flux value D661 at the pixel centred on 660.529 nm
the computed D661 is 13.5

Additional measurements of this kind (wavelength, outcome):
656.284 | 20.8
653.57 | 14.2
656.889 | 17.7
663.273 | 13.6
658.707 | 17.4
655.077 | 15.1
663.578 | 13.4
